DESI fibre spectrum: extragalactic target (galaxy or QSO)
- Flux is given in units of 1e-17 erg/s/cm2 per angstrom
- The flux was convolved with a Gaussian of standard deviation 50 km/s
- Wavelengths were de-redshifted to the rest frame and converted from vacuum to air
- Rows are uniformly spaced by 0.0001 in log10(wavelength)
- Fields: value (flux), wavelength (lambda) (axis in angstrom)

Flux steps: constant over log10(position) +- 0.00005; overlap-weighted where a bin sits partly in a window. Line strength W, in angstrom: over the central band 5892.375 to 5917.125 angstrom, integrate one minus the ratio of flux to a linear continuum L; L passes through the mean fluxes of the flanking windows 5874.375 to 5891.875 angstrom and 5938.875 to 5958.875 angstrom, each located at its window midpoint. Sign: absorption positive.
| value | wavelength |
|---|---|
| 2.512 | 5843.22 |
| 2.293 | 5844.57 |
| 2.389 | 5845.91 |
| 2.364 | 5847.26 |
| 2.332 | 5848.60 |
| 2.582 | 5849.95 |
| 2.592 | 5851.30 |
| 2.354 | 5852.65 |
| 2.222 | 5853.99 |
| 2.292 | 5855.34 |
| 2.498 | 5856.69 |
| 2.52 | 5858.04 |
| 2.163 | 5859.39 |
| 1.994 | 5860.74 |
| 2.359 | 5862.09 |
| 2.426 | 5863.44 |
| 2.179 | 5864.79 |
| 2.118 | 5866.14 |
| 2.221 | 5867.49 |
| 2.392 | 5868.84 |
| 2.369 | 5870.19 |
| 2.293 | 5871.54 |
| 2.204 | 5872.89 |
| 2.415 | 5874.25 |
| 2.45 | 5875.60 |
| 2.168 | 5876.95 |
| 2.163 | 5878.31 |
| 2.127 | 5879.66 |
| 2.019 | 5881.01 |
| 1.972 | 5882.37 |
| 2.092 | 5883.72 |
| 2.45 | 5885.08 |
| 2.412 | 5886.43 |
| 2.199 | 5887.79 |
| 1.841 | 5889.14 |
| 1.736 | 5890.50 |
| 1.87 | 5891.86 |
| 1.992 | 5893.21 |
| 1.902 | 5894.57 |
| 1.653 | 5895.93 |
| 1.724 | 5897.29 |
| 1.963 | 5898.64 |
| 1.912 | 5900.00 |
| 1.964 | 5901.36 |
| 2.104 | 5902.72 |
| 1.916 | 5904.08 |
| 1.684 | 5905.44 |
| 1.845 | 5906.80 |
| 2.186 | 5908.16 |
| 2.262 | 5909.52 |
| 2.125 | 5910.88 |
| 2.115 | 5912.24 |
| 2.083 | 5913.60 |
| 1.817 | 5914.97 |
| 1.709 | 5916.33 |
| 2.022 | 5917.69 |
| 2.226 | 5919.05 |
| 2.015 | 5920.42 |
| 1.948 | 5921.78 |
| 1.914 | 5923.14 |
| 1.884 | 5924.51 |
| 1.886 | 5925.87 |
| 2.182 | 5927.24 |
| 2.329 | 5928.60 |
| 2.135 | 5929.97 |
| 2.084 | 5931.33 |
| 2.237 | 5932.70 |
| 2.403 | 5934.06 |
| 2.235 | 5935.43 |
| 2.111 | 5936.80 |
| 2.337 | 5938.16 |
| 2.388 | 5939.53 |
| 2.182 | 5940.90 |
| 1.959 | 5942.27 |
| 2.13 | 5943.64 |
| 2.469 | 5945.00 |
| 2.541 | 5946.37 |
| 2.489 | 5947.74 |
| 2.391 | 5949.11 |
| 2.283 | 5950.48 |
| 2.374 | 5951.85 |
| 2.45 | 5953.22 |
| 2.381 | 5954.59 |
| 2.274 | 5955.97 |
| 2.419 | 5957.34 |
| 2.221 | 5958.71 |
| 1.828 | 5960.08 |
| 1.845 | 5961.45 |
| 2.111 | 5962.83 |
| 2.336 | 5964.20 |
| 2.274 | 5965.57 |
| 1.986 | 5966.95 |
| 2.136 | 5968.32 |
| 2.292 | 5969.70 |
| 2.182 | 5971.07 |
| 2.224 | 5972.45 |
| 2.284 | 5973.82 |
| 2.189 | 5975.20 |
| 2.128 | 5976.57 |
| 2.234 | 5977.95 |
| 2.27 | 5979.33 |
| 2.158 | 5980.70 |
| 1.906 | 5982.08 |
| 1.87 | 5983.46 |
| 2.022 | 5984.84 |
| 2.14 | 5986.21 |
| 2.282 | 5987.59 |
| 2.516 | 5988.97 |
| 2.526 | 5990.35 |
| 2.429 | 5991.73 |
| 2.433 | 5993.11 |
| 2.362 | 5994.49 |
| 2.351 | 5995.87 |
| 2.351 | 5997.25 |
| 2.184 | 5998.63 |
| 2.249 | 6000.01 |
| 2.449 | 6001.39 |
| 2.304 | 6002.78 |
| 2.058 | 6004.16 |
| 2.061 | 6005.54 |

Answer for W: 2.9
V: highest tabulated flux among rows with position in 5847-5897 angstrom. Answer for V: 2.592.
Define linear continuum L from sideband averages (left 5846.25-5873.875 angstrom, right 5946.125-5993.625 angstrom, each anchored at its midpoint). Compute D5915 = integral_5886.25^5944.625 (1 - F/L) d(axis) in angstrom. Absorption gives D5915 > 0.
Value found 6.22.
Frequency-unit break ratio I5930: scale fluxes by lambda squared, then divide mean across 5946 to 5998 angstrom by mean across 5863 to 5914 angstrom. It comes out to 1.11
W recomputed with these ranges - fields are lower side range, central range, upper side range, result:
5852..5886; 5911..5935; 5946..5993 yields 2.0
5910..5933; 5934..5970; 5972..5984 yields -2.7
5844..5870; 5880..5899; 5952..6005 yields 2.6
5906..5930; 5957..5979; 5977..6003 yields 0.3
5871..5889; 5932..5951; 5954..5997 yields -0.7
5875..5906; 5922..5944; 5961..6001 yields -0.4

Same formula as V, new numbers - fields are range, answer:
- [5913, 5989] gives 2.541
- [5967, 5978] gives 2.292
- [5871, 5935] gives 2.45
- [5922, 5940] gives 2.403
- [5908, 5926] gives 2.262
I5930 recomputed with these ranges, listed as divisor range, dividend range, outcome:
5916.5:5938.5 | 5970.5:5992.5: 1.07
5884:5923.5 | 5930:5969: 1.15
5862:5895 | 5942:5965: 1.07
